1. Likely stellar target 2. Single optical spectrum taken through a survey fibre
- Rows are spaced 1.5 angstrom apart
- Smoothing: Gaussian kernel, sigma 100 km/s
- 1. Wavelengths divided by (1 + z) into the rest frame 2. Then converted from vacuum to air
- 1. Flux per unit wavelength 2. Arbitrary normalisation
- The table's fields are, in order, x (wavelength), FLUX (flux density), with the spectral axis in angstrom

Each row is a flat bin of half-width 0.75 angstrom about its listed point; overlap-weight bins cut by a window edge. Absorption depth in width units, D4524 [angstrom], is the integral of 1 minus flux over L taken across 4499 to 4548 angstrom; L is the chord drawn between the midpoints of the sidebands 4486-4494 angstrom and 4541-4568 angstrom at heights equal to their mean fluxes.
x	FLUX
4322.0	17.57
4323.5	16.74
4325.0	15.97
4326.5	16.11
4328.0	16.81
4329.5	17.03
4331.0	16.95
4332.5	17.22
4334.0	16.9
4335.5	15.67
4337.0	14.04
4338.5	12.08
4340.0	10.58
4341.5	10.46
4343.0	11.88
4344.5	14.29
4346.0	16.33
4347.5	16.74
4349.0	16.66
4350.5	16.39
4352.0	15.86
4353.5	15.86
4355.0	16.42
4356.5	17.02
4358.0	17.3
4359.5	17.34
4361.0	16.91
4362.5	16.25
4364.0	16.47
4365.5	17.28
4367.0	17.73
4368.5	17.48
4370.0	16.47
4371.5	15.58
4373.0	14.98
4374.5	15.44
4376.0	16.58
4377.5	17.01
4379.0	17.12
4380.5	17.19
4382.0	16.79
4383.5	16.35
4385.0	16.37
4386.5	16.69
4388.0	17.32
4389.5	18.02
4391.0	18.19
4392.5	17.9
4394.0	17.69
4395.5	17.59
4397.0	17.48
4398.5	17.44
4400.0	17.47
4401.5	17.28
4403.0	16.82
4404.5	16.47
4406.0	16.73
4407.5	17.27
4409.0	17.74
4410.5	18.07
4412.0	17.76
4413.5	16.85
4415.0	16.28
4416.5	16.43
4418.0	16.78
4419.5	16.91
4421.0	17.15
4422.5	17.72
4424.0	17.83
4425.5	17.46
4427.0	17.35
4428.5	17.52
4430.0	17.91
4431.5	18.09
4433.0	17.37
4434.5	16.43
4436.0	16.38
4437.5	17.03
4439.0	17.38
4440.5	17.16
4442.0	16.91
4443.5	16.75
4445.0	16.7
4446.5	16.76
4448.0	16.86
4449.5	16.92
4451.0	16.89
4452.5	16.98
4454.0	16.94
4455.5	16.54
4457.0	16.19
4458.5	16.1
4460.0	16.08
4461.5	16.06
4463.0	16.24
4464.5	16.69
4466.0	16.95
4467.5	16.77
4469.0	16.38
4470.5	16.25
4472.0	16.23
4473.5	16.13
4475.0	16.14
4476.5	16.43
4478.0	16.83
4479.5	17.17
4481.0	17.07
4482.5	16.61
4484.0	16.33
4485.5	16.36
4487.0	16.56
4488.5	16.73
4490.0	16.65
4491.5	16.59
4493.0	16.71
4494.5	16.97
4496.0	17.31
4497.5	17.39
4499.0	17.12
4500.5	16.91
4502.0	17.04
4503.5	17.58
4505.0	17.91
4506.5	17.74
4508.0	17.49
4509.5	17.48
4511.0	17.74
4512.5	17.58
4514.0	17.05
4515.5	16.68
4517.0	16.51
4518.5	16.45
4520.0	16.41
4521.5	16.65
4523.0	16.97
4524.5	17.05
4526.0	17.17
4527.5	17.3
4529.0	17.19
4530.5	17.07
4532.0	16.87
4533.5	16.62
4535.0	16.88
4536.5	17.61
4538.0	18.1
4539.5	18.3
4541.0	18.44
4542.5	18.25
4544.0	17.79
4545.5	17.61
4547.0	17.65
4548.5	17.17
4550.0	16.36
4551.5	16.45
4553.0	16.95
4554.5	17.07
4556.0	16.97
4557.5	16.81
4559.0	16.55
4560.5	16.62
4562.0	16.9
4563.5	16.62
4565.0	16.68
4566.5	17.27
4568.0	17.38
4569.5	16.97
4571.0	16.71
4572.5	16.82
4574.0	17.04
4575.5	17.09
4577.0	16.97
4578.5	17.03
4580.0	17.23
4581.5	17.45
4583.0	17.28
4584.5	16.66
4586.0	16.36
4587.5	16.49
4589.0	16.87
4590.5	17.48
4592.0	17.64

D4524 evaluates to -1.3 angstrom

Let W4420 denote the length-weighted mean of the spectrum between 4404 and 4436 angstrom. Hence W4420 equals 17.2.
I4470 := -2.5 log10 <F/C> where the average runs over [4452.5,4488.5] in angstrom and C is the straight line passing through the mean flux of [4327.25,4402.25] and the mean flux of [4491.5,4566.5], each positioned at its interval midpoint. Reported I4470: 0.023 mag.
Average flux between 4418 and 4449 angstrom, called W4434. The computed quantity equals 17.2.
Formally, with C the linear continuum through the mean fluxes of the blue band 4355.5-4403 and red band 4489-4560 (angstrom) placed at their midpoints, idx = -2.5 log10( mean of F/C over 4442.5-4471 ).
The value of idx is 0.03 mag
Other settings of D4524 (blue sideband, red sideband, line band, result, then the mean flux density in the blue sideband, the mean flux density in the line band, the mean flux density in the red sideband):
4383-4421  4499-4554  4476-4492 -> 0.52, 17.2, 16.7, 17.2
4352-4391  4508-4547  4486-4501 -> 0.24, 16.7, 16.9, 17.3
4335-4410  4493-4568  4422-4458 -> -0.87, 16.3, 17.1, 17.2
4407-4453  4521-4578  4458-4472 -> 0.62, 17.1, 16.4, 17.1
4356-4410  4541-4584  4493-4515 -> -0.38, 17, 17.3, 17.1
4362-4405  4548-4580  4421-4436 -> -0.45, 17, 17.4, 16.9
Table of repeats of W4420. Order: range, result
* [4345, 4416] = 16.9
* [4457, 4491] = 16.5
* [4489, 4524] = 17.1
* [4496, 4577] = 17.2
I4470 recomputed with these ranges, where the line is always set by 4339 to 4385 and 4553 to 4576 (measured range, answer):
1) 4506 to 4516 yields -0.048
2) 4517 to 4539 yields -0.019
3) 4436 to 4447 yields -0.039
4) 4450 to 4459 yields -0.016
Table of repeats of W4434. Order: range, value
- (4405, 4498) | 16.9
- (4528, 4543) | 17.5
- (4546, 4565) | 16.8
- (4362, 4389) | 16.6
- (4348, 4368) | 16.7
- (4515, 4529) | 16.8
